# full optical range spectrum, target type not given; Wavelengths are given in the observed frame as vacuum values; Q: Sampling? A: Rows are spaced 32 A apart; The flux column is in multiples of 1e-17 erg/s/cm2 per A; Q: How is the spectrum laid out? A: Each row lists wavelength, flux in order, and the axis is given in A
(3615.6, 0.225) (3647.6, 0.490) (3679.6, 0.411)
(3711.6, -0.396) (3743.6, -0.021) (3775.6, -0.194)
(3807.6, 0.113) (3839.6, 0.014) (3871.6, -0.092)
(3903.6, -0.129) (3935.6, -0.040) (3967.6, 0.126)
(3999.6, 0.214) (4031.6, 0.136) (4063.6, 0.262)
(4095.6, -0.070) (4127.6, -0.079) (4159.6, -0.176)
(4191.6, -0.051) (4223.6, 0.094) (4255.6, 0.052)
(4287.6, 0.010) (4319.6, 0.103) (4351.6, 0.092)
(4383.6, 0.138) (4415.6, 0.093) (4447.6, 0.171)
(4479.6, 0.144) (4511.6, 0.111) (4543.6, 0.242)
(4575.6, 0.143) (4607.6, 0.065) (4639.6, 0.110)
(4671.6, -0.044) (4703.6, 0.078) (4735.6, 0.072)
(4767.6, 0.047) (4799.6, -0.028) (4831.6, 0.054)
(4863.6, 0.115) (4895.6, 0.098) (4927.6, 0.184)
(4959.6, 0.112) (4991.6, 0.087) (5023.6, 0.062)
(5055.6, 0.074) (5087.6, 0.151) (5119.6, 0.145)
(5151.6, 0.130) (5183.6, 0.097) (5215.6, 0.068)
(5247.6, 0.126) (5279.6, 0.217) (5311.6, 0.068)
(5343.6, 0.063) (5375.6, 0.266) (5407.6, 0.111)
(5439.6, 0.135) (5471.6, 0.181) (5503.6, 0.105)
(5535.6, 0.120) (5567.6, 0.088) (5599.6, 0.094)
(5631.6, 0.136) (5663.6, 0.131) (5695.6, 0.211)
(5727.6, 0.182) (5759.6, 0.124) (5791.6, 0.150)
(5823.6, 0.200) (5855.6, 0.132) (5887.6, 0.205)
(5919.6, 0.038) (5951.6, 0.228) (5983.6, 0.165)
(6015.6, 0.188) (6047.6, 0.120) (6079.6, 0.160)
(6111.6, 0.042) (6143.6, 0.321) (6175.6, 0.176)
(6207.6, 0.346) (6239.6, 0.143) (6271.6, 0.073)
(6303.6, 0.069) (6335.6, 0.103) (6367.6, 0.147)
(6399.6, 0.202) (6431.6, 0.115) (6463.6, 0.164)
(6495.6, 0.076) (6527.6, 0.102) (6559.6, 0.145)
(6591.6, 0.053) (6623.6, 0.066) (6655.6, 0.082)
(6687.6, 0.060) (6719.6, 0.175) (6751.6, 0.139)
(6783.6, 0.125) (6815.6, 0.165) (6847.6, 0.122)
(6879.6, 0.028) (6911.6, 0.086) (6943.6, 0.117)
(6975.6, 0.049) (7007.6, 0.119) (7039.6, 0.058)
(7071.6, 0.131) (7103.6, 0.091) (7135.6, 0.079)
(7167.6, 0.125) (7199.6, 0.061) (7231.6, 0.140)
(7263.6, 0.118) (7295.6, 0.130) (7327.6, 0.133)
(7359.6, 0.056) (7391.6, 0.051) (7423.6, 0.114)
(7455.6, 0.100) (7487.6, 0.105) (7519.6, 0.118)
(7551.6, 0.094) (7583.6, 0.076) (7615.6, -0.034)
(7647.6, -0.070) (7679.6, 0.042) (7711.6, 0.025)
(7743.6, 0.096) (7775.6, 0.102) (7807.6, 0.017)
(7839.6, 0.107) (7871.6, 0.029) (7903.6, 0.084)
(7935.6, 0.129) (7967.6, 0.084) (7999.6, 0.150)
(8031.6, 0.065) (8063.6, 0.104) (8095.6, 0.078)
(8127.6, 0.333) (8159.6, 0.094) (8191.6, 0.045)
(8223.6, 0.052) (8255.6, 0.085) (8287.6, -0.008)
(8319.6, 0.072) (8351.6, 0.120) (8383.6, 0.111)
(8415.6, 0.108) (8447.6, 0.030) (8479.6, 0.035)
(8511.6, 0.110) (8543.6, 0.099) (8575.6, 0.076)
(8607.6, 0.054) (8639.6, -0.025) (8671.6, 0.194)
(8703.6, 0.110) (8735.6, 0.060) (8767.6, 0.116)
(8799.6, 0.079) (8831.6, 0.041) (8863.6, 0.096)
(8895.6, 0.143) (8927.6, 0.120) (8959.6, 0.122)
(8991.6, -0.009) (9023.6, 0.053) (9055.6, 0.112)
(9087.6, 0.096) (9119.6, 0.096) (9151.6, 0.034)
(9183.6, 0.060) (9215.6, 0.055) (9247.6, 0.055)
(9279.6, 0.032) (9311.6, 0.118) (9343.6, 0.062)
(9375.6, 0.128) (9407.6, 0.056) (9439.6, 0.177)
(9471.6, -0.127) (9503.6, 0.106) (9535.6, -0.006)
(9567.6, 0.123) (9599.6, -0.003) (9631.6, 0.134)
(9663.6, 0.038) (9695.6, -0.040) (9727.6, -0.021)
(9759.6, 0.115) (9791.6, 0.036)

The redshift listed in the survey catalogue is 0.240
